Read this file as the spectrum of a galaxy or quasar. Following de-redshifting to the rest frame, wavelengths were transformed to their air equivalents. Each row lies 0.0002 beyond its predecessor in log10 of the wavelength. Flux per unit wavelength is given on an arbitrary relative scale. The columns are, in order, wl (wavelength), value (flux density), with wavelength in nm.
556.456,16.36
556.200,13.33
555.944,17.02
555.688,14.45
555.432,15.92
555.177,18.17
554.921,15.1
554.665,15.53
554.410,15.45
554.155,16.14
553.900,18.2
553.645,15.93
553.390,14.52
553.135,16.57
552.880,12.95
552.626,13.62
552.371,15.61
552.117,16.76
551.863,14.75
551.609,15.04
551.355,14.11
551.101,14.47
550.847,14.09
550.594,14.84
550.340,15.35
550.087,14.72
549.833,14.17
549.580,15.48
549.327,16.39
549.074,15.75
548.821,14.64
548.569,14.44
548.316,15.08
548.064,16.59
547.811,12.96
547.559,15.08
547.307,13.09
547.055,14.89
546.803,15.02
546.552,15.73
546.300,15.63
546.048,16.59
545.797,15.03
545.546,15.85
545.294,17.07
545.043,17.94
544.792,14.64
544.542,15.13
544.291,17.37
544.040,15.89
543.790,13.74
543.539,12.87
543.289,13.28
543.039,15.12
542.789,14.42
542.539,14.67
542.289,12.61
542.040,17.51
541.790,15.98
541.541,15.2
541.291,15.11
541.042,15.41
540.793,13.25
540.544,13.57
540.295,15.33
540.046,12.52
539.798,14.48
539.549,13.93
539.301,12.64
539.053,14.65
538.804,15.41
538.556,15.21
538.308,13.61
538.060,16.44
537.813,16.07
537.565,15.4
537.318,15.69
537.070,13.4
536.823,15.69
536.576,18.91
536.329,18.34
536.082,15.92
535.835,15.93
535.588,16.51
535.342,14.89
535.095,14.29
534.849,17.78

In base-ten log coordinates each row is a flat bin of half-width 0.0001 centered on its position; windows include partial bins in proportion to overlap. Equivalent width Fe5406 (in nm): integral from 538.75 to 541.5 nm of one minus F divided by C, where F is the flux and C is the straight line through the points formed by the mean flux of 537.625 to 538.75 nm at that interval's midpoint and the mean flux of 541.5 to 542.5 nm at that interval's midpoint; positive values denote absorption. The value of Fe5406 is 0.198 nm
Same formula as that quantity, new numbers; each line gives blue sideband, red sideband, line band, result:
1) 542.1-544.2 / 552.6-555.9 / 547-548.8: 0.03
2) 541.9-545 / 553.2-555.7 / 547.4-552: 0.19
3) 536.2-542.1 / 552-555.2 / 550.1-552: 0.11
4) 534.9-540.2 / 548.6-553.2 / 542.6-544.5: 0.05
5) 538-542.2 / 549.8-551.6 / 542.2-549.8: -0.25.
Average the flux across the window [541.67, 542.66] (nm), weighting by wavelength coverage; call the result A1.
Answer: 15.2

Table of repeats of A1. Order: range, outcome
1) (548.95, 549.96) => 15.4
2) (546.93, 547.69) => 14.3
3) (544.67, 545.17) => 16.3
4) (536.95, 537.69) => 14.8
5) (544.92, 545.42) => 17.5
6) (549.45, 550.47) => 14.9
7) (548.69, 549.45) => 15.6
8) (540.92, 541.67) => 15.2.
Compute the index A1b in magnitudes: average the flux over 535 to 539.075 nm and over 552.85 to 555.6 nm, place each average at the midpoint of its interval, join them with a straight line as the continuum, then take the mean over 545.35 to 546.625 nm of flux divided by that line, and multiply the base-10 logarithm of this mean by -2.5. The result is 0.000 mag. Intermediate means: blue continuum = 15.7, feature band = 15.8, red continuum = 15.9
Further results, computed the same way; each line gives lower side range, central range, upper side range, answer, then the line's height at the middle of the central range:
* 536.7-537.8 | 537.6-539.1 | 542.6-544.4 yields -0.01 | 15.1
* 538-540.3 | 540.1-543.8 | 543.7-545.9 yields 0.04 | 15.1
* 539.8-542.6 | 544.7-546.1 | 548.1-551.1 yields -0.10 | 14.8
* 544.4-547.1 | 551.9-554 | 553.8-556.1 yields 0.04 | 16.1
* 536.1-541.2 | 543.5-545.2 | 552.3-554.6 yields -0.02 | 15.2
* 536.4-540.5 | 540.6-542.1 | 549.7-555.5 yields -0.01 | 15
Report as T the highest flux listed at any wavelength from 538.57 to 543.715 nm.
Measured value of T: 17.51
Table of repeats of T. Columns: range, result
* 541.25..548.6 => 17.94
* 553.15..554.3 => 18.2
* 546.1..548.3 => 16.59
